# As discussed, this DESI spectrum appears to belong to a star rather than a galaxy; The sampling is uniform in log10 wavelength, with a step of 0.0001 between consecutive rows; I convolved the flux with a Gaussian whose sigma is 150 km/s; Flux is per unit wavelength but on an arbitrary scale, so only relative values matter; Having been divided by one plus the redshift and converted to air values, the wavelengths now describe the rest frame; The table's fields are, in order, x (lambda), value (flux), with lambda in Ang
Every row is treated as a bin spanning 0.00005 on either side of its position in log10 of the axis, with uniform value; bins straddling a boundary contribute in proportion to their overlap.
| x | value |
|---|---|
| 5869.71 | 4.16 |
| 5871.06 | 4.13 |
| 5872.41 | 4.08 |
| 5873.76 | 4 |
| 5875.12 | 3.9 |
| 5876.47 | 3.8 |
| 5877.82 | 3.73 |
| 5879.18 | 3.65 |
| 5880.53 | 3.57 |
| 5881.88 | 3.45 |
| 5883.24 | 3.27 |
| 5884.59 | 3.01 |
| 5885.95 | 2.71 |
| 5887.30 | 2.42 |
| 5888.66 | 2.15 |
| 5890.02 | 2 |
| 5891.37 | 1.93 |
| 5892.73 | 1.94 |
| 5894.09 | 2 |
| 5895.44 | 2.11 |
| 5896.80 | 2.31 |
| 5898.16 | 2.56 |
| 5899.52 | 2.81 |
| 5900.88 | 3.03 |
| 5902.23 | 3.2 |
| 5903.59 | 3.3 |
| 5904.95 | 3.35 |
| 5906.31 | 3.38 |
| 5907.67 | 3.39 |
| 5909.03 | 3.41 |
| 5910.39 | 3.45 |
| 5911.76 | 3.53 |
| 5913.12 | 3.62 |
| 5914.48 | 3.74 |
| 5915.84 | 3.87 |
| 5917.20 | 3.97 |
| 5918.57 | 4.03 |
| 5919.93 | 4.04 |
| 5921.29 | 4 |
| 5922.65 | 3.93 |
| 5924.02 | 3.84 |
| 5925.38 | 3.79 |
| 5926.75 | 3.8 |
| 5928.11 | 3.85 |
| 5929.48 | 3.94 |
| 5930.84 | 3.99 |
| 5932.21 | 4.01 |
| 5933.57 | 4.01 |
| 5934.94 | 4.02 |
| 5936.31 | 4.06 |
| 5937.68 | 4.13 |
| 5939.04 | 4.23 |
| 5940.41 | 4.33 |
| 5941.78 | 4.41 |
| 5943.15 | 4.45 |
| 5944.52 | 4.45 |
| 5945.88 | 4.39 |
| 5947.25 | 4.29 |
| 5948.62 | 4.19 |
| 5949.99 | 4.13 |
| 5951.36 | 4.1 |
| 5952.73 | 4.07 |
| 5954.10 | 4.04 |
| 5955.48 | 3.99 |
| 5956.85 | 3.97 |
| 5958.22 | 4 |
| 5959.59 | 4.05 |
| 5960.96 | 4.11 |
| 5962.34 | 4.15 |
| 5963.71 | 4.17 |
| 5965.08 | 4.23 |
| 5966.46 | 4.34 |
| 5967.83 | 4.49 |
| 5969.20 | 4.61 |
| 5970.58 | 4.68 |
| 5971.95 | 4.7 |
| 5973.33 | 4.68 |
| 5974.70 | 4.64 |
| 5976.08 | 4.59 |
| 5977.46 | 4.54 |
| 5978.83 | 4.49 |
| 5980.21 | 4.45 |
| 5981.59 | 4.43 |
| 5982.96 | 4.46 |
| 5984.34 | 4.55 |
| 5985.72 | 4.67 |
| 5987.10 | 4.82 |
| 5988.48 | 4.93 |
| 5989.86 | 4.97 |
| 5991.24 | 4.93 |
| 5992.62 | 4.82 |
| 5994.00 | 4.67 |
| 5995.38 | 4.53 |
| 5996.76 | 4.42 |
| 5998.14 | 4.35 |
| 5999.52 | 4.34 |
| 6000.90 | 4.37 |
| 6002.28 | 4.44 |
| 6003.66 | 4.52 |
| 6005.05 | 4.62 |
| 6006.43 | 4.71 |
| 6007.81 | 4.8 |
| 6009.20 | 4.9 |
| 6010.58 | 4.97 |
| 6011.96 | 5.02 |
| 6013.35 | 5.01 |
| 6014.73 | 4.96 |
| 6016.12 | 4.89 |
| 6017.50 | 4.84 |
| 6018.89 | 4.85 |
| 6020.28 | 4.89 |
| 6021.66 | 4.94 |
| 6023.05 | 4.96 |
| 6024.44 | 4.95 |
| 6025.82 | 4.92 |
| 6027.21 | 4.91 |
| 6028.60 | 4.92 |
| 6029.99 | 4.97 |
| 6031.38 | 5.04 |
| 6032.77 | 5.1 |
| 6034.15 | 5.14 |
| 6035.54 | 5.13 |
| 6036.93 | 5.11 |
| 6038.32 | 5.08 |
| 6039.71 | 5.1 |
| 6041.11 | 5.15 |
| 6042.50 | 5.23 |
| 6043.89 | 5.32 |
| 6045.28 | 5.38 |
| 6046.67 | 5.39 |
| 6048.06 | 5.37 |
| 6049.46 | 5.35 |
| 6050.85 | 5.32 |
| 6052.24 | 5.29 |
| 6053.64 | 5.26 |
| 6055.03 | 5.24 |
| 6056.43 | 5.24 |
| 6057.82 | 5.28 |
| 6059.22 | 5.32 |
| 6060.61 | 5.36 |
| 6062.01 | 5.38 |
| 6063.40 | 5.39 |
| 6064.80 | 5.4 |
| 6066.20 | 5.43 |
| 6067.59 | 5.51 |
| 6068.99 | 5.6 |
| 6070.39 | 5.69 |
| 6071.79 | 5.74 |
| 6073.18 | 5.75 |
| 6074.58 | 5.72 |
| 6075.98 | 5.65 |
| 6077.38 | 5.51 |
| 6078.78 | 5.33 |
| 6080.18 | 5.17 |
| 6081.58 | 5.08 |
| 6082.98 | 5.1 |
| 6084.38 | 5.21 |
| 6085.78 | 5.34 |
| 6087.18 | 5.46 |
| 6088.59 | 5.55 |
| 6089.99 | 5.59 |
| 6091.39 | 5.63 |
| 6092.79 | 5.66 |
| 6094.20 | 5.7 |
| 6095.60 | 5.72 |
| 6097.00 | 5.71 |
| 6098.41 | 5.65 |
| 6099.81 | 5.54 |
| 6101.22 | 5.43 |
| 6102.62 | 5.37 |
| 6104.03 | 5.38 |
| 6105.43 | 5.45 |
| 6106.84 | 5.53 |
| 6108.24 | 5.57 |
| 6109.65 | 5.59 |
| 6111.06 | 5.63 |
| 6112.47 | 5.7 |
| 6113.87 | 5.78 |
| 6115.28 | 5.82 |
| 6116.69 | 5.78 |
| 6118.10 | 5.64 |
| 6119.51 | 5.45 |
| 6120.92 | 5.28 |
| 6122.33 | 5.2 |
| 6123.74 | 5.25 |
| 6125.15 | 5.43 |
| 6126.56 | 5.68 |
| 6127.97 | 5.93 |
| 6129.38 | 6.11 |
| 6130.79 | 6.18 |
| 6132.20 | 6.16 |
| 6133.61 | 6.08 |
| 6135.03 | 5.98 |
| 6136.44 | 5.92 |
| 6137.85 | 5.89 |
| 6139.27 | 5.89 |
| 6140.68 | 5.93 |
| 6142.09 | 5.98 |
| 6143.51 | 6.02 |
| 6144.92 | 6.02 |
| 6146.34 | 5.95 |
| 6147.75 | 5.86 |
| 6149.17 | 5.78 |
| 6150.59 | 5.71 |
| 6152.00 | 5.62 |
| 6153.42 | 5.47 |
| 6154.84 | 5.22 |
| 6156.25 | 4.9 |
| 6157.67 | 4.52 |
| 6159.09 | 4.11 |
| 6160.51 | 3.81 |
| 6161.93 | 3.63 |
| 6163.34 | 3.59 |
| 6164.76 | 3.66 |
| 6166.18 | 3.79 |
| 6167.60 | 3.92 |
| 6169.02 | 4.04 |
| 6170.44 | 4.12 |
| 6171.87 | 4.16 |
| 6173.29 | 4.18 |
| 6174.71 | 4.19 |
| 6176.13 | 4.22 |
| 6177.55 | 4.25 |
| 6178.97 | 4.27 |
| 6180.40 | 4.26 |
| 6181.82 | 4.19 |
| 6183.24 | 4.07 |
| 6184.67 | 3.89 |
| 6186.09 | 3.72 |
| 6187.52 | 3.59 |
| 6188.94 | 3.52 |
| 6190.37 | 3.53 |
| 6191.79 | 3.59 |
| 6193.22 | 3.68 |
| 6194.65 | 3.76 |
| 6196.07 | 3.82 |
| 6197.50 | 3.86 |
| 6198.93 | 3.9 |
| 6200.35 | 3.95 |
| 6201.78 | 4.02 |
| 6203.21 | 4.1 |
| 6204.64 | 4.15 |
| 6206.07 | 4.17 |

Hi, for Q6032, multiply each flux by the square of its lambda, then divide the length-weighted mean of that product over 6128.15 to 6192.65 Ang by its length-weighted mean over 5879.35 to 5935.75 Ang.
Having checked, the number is 1.58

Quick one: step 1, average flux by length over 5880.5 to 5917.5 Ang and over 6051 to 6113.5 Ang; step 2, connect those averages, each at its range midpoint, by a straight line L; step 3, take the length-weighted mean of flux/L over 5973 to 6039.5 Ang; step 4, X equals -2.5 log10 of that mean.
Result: -0.08 mag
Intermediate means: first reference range 2.96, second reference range 5.47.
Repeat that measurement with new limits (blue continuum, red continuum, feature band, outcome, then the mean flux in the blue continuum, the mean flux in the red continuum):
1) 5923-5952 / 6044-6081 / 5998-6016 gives 0.03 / 4.11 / 5.42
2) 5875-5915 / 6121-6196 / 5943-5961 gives -0.22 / 3.01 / 4.81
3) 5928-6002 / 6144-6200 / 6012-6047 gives -0.16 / 4.36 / 4.32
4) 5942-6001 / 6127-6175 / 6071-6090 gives -0.12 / 4.43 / 5.14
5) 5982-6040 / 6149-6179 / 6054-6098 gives -0.18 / 4.82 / 4.4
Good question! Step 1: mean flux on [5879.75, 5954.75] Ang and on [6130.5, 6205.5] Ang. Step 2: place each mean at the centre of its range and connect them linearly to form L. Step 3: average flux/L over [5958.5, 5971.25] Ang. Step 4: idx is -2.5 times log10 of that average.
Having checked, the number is -0.15 mag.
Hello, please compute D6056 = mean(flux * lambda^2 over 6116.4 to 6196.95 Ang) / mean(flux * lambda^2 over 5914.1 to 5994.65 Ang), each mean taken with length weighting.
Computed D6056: 1.2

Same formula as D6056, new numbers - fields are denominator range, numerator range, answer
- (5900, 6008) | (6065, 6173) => 1.35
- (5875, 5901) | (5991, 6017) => 1.75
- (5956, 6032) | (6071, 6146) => 1.26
